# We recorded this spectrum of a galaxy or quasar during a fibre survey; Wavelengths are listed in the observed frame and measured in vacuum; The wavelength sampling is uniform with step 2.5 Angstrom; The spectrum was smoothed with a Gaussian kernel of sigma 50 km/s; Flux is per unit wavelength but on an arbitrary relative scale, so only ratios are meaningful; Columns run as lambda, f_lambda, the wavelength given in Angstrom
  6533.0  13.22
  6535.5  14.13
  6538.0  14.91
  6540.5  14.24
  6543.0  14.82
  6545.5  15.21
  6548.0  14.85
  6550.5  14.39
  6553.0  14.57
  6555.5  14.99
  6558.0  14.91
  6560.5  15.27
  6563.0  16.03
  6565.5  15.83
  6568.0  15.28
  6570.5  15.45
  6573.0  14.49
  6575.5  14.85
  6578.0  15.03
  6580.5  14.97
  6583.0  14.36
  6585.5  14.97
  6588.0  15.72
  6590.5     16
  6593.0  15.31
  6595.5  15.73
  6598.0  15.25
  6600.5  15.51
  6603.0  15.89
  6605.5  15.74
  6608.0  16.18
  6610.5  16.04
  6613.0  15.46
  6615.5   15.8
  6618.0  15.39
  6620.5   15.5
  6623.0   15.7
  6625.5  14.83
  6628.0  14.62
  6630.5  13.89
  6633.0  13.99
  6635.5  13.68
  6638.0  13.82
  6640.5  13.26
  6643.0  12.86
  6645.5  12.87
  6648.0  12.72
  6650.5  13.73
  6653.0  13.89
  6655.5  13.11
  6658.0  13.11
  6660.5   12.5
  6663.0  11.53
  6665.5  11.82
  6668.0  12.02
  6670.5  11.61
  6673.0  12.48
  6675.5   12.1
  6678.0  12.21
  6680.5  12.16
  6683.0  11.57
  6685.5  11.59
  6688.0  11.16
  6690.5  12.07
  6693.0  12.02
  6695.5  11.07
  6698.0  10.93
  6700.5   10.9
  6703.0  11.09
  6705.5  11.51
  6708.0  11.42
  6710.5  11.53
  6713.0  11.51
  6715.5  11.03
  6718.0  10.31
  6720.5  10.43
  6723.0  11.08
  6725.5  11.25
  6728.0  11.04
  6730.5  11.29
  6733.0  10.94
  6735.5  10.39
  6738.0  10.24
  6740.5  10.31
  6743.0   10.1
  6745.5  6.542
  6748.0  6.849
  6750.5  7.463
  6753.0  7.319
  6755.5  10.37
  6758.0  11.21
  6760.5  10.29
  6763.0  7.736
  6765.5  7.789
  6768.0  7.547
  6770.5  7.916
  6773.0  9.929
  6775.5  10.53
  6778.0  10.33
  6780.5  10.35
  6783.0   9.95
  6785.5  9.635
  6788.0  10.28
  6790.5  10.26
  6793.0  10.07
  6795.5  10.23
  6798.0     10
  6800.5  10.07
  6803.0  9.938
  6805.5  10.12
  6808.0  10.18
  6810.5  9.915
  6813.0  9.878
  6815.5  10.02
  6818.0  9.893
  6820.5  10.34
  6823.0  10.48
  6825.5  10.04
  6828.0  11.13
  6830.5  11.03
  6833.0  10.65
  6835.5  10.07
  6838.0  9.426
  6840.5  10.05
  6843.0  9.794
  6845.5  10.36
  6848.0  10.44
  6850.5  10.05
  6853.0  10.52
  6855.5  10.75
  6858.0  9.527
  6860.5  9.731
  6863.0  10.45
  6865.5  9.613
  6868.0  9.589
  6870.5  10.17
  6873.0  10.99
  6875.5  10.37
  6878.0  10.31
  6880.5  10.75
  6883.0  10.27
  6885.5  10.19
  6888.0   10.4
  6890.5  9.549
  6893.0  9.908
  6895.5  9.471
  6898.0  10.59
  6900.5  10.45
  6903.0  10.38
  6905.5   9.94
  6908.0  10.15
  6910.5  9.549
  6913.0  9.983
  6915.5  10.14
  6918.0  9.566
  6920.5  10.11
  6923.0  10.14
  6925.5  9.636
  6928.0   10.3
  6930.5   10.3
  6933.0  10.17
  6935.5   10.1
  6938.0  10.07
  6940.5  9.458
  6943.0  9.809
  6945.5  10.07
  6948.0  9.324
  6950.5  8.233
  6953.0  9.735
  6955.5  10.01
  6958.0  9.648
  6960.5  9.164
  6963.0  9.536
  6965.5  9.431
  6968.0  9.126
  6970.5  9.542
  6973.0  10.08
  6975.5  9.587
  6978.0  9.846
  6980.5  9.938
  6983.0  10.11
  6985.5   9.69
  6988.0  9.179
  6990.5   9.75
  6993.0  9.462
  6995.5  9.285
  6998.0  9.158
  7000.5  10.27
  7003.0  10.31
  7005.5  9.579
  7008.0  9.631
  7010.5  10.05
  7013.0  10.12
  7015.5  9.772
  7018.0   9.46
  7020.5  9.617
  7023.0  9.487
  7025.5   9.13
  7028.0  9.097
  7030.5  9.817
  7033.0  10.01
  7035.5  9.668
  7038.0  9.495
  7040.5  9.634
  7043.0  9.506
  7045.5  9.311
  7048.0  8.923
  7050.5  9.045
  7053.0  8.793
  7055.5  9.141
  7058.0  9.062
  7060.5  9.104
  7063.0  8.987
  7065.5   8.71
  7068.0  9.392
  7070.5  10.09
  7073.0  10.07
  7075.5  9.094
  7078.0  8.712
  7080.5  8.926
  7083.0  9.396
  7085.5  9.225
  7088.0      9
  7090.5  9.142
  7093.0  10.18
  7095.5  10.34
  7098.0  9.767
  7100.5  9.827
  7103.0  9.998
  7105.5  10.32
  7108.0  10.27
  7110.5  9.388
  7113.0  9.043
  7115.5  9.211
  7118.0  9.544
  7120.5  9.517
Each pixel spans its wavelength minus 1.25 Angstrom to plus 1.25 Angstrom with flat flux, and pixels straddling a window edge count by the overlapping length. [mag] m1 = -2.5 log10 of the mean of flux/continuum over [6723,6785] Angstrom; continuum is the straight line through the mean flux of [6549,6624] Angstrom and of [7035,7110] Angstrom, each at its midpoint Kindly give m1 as 0.36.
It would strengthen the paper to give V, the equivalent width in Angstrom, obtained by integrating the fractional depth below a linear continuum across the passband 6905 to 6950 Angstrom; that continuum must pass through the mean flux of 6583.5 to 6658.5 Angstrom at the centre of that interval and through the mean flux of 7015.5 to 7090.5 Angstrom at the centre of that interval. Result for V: 4.0 Angstrom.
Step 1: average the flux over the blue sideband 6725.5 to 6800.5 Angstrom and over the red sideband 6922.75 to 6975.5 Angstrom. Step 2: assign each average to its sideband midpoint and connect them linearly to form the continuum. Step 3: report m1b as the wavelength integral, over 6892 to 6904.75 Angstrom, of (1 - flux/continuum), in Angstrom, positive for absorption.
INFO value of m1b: -0.6 Angstrom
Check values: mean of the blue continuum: 9.59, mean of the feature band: 10.2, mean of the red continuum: 9.7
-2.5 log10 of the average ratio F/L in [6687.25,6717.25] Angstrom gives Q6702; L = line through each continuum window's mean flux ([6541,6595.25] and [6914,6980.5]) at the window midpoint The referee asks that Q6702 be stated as 0.166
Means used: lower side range 15.1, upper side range 9.74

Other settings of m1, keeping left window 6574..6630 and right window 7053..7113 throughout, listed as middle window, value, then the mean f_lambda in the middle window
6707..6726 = 0.254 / 11.1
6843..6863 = 0.204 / 10.2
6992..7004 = 0.088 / 9.69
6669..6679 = 0.196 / 12.1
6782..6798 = 0.283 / 10.1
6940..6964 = 0.166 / 9.5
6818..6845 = 0.217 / 10.3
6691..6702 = 0.251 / 11.3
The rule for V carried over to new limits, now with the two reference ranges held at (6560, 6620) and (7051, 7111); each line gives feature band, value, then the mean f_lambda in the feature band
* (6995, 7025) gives 1.7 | 9.72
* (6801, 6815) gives 3.0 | 10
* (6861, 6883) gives 3.2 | 10.3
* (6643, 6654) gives 1.1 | 13.2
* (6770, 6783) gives 3.2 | 9.93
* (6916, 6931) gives 1.8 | 10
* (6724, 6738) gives 2.9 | 10.9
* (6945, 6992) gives 5.4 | 9.57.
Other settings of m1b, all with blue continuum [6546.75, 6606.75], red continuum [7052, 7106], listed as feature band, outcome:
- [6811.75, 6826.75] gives 2.79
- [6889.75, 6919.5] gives 3.77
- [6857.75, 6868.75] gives 1.94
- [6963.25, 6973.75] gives 1.15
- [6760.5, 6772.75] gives 4.55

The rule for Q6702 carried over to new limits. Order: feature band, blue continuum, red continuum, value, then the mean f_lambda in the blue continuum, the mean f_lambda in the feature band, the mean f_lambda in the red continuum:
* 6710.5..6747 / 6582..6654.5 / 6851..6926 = 0.22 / 14.8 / 10.5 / 10.1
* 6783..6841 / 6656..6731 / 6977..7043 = 0.07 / 11.6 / 10.2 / 9.67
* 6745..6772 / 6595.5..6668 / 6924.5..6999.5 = 0.44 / 14.2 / 8.34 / 9.66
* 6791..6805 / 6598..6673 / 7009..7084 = 0.21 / 14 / 10.1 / 9.39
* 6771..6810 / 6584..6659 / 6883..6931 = 0.18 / 14.7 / 10.1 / 10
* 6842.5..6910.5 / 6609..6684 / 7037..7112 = 0.12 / 13.5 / 10.2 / 9.43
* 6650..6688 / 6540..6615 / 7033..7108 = 0.16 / 15.3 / 12.3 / 9.43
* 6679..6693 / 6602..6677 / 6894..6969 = 0.13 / 13.9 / 11.7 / 9.82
